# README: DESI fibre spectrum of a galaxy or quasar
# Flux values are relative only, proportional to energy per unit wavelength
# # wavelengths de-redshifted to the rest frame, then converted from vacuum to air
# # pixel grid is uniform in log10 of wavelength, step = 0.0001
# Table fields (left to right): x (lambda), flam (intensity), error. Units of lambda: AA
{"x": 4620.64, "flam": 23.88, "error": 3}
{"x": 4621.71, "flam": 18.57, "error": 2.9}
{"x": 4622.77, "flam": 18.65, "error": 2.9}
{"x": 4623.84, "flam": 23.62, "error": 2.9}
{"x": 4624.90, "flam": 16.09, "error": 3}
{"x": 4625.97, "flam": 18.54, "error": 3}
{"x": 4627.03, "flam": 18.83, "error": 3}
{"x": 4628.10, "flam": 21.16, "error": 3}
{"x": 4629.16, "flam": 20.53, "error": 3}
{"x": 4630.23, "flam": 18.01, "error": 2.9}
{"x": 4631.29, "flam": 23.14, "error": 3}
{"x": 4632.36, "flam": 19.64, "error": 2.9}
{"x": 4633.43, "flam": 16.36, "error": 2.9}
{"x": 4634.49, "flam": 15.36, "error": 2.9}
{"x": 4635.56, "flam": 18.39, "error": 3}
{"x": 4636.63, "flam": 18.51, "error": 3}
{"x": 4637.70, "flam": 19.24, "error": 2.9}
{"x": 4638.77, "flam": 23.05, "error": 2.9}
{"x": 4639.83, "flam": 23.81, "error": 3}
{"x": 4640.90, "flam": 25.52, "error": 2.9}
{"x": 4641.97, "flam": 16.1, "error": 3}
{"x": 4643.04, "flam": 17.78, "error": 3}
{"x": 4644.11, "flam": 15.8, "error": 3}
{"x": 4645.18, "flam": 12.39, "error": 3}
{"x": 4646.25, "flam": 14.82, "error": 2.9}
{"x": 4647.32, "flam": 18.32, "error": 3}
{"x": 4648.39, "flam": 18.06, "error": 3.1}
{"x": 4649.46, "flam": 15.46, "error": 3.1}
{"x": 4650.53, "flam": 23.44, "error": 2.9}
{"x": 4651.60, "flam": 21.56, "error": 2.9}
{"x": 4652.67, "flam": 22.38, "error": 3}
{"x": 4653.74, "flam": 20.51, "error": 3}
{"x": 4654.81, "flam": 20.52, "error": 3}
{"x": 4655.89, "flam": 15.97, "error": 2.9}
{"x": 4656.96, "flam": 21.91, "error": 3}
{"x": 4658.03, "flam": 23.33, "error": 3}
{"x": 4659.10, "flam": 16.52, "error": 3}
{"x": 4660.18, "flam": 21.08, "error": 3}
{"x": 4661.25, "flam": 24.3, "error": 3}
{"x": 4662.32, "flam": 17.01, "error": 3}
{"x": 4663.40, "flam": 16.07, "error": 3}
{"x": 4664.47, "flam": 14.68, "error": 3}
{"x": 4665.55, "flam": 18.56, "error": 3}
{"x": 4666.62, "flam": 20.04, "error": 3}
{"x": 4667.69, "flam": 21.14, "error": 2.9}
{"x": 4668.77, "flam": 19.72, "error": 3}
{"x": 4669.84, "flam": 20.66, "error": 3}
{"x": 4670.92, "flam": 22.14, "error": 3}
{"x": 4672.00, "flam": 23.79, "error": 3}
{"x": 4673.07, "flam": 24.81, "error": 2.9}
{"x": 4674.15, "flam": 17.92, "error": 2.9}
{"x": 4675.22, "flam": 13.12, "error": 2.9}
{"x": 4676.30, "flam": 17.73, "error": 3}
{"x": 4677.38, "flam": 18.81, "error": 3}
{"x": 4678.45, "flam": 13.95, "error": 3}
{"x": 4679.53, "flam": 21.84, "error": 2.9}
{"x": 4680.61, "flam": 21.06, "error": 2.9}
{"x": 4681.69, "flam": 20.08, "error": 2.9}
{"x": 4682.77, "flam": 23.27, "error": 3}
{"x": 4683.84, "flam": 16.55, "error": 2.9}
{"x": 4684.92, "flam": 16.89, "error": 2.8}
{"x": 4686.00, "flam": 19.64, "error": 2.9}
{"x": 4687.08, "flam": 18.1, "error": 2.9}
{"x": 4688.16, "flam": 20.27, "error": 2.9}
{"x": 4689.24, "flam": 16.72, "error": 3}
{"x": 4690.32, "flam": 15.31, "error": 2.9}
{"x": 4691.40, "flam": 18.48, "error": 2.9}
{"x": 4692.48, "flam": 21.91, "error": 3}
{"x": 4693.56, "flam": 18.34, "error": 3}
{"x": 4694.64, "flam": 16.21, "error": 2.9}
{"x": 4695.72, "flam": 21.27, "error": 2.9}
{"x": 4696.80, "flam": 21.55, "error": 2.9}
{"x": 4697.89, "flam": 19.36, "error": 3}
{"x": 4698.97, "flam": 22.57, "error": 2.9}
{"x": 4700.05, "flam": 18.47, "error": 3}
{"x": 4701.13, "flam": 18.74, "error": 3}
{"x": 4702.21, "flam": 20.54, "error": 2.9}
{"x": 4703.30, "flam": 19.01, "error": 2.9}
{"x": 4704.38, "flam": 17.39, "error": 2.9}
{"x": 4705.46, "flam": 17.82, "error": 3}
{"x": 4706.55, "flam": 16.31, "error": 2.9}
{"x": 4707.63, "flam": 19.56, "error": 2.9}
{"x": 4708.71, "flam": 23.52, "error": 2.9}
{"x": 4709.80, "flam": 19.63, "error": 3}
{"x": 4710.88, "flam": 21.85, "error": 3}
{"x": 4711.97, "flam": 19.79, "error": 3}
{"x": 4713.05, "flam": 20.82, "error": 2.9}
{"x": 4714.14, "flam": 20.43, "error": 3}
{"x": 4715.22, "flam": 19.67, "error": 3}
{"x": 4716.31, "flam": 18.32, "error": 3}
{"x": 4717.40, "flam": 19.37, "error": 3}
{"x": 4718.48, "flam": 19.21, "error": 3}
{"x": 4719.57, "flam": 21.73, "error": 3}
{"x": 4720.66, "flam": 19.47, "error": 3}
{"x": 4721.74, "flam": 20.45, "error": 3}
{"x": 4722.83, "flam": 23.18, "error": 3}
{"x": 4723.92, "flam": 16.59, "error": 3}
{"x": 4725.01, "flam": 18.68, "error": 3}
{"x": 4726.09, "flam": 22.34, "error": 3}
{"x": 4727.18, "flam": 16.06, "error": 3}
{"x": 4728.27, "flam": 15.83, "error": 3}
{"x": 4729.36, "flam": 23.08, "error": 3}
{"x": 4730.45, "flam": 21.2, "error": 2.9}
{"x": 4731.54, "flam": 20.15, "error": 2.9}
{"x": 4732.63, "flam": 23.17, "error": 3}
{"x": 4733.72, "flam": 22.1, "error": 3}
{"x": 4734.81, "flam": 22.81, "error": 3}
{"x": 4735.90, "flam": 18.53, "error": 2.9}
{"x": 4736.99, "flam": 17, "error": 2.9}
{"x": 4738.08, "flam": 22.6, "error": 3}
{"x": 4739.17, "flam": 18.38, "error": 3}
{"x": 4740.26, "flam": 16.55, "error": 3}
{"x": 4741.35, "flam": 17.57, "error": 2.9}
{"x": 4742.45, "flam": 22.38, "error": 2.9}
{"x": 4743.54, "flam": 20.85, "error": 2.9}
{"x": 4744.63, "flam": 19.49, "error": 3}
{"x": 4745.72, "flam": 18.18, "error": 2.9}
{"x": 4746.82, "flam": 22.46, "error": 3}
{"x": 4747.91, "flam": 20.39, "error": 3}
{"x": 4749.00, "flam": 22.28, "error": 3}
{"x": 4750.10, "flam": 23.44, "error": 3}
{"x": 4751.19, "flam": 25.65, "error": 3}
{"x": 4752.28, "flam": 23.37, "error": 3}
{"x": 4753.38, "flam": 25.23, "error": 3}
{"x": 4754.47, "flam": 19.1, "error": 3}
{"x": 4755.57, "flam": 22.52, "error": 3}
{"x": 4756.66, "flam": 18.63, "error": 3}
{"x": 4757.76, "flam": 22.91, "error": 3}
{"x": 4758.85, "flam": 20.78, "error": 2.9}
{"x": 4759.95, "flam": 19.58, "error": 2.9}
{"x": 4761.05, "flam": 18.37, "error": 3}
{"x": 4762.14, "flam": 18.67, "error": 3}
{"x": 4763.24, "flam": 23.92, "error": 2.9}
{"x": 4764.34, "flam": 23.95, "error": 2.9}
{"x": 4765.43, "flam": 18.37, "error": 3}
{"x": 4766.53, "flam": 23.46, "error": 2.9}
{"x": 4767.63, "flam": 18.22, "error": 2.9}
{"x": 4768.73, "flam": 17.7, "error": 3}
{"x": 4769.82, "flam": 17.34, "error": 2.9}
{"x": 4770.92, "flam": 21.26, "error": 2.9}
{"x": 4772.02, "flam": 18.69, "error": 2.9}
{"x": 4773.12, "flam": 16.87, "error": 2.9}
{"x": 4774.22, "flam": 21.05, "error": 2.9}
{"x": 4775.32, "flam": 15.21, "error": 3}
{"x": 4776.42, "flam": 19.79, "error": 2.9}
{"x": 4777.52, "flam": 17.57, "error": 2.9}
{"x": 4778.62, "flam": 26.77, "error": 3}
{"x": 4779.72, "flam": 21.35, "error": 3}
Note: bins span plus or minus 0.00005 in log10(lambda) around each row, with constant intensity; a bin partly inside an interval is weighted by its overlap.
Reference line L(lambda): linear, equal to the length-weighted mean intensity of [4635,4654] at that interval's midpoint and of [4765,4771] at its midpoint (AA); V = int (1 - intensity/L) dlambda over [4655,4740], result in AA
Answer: -1.6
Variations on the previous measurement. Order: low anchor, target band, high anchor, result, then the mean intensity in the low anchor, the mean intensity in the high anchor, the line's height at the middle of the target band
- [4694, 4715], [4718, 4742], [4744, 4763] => 0.8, 19.7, 21.3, 20.5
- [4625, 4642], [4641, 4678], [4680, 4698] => 0.7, 19.8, 19.1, 19.5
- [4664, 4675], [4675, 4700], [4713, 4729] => 1.3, 20.2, 19.5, 19.9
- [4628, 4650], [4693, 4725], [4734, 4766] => 0.5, 18.6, 20.8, 20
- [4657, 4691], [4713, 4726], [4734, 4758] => 0.3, 19.2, 20.9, 20.3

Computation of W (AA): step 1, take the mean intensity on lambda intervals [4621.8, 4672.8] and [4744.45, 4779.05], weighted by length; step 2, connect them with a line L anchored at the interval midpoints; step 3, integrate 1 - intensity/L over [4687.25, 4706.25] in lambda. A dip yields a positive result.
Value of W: 0.9 AA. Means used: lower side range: 19.4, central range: 19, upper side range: 20.7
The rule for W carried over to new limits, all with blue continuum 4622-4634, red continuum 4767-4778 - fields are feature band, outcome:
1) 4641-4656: 0.8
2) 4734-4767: -4.2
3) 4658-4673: -0.6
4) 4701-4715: -0.6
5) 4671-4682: -0.2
